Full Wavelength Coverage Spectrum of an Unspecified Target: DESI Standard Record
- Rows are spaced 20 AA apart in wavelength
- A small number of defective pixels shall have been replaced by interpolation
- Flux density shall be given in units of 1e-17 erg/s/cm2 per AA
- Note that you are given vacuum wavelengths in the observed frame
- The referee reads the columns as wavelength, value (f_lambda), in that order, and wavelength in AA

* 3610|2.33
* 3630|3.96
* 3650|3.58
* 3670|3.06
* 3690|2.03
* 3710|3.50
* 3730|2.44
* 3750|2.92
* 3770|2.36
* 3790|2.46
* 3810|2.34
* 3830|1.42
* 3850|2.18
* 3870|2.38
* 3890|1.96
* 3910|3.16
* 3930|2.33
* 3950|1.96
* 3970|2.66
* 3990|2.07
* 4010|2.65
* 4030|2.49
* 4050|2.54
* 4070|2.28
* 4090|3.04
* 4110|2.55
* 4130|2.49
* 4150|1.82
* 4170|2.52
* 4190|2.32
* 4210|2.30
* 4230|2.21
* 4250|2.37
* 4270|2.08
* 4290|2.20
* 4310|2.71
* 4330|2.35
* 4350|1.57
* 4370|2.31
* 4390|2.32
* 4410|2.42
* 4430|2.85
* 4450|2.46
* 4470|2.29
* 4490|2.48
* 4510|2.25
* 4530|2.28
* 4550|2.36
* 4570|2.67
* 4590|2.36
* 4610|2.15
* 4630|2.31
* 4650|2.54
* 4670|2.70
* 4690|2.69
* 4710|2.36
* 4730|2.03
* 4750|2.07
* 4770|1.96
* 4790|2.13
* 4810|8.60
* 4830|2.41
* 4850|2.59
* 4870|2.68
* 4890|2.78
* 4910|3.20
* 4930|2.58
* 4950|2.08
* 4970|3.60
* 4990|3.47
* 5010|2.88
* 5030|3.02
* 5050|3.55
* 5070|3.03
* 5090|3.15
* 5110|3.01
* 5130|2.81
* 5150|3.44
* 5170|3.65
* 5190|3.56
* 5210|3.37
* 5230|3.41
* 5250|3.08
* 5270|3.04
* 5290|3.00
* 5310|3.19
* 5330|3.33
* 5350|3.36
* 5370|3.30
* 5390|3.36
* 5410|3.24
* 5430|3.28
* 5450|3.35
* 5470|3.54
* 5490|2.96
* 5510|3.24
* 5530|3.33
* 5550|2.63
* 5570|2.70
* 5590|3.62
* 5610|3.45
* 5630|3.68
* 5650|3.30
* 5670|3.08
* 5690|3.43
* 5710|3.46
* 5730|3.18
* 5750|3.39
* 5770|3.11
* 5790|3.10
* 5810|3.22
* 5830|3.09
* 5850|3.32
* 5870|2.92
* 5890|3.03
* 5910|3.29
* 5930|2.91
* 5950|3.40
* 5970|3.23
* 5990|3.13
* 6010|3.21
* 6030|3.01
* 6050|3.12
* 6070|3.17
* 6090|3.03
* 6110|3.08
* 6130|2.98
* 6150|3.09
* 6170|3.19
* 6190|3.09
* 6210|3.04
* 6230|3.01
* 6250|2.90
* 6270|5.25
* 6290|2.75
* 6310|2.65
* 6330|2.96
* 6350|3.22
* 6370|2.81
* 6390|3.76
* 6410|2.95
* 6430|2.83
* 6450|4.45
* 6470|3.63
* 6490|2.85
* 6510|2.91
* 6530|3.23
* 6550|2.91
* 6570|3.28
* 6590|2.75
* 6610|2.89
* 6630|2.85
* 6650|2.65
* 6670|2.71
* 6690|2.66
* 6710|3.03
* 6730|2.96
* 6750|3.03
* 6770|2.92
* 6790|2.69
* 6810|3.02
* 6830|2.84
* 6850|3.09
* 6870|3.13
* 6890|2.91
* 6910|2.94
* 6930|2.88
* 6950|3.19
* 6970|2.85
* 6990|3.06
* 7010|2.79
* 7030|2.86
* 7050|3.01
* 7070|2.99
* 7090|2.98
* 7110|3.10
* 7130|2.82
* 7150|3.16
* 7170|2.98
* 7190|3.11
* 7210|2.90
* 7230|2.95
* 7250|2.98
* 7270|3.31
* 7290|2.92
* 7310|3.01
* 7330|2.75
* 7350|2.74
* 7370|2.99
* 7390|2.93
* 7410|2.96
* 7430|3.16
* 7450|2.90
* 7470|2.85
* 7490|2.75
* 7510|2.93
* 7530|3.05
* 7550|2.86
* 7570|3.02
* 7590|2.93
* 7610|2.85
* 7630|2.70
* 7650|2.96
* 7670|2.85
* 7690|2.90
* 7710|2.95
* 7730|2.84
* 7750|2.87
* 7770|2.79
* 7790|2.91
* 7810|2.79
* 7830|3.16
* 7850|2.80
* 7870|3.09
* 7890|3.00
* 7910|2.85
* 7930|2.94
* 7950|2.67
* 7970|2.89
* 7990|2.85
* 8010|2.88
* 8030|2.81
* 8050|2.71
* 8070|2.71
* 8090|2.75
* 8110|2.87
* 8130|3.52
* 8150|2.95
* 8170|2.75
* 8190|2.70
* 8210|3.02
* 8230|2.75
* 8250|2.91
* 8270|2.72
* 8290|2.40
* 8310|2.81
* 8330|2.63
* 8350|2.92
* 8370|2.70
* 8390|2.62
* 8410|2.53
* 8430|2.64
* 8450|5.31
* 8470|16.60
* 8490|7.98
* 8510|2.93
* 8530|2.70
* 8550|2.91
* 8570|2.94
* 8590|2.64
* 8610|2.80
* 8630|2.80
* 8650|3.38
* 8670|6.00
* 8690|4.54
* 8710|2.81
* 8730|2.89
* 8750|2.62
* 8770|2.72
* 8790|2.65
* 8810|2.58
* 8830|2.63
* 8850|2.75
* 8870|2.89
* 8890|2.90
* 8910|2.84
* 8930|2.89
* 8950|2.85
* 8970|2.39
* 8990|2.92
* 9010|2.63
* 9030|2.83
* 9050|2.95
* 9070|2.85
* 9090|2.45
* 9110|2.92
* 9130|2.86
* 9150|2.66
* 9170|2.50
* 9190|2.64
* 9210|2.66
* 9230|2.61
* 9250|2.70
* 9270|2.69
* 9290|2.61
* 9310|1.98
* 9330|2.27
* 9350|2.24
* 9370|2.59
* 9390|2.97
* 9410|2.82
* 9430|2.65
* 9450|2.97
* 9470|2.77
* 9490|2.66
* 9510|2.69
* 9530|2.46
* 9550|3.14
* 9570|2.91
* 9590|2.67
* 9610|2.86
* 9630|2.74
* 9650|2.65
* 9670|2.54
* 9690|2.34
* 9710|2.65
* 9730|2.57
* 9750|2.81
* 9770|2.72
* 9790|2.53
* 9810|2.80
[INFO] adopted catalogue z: 0.29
